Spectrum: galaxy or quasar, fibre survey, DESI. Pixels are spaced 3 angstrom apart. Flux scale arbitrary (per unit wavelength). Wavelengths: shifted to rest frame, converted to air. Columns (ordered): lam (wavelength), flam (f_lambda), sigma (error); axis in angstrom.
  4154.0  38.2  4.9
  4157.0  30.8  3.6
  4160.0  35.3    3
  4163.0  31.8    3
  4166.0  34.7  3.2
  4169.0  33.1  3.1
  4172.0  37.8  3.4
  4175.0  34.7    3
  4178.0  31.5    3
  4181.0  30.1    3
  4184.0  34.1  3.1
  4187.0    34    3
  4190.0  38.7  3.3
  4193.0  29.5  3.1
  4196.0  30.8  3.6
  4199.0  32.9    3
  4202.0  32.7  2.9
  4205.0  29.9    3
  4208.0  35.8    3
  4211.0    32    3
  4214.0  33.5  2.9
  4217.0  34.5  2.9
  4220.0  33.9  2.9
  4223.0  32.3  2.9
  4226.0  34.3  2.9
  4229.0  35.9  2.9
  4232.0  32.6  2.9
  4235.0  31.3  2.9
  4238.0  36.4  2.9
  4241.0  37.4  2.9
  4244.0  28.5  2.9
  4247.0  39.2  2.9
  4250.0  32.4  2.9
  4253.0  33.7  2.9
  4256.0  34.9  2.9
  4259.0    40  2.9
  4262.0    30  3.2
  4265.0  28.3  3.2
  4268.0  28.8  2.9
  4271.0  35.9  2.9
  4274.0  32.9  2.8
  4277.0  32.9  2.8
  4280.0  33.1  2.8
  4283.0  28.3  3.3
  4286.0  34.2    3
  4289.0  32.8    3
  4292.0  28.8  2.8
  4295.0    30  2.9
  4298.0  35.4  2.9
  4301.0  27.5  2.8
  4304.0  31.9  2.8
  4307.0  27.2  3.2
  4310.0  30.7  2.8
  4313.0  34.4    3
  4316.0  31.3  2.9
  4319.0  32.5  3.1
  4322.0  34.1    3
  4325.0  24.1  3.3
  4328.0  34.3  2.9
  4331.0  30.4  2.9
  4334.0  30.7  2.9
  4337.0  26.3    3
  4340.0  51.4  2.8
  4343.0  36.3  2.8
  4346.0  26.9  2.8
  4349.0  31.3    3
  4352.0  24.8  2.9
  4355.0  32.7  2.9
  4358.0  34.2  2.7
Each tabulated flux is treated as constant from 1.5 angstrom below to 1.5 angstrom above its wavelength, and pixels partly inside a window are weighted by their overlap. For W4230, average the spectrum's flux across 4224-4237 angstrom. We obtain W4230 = 33.6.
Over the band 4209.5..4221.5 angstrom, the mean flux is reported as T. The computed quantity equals 33.5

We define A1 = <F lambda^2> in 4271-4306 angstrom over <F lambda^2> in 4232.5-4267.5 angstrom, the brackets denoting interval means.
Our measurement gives 1.0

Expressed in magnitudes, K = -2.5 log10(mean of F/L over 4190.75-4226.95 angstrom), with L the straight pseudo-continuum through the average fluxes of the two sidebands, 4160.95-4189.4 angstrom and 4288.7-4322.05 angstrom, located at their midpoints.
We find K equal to 0.010 mag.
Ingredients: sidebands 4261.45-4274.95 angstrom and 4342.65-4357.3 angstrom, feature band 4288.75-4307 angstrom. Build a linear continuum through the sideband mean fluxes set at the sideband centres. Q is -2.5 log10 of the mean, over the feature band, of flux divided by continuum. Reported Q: 0.01 mag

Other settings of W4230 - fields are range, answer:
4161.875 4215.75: 33.2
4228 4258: 34.3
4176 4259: 33.6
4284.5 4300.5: 31.9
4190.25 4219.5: 32.7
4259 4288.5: 32.1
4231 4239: 33.3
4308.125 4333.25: 31.4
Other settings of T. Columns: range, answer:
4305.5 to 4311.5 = 28.9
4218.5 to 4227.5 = 33.5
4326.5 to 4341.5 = 34.6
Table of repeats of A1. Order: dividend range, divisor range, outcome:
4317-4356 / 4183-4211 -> 1.03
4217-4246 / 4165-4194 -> 1.02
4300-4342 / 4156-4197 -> 1.03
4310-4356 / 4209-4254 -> 0.99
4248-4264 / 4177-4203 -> 1.08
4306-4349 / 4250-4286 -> 1.01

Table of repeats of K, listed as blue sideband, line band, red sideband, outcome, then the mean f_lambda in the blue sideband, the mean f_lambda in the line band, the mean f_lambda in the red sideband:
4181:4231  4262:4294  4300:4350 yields 0.03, 33.3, 31.5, 31.9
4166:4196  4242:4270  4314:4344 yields 0.01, 33.6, 33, 33.1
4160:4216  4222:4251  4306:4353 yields -0.04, 33.3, 34.1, 31.8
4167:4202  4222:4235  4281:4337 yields -0.03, 33.4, 33.5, 30.9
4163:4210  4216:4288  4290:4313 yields -0.06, 33.3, 33.4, 30.5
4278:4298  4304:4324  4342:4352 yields -0.02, 31.6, 31.5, 30.3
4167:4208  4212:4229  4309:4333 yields -0.04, 33.2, 33.8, 31.5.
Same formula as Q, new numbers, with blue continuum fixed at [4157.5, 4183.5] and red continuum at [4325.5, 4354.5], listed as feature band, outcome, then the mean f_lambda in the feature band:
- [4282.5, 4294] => 0.05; 31.2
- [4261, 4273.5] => 0.06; 31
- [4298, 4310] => 0.09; 29.9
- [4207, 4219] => -0.02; 33.9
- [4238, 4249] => -0.07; 35.1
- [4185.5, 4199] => 0.01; 33.2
